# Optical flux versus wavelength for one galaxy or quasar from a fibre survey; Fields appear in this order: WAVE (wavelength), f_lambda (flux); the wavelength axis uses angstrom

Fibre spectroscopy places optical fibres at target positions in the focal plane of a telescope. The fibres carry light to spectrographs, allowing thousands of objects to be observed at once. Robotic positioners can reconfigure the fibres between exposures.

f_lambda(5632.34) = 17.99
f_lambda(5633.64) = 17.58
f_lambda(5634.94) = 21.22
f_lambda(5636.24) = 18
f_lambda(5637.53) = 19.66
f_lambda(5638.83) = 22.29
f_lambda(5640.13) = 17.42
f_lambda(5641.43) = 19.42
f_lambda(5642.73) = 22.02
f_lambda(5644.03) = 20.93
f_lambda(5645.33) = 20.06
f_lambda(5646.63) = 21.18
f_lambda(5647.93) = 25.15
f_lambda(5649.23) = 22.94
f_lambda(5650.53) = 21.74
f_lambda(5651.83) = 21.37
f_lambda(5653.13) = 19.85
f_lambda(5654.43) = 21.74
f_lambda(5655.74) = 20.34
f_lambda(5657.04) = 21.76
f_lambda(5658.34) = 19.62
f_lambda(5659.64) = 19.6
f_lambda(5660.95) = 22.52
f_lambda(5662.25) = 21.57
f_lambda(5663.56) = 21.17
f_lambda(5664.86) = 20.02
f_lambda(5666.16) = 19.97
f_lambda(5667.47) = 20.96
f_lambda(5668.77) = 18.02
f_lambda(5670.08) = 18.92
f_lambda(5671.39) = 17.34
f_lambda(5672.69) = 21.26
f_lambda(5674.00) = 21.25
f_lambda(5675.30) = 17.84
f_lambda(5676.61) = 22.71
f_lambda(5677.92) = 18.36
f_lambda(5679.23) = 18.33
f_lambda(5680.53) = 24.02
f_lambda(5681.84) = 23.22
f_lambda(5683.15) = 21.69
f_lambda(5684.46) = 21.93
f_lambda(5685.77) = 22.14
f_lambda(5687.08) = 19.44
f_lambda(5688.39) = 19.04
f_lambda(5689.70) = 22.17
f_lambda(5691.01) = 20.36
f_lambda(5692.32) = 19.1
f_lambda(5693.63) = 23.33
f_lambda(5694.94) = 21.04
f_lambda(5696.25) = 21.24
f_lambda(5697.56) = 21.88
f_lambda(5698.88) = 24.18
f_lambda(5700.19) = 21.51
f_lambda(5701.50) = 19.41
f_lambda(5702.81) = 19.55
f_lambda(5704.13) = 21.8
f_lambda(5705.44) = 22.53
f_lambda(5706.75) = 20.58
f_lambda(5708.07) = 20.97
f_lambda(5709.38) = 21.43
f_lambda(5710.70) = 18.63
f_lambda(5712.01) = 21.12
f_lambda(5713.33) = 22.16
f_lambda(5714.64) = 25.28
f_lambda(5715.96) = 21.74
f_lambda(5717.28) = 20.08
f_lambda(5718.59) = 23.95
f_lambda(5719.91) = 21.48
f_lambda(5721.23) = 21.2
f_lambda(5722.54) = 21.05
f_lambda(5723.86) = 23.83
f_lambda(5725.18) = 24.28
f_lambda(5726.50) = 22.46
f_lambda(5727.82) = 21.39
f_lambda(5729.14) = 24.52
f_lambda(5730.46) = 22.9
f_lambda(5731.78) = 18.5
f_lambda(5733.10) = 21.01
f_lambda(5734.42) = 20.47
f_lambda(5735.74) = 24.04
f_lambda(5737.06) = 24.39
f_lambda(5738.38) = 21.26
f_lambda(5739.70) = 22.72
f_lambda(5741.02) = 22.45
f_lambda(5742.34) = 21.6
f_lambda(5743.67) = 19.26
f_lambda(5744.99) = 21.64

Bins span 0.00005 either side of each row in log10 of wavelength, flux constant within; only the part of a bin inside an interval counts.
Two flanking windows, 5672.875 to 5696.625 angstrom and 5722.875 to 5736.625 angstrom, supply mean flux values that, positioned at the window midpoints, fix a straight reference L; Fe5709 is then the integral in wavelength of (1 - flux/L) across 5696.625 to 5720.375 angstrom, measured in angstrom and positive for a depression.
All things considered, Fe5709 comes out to 0.13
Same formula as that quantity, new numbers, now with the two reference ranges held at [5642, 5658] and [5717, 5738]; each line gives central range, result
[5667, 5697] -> 1.7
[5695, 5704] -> 0.3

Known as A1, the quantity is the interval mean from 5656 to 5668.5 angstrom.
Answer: 20.7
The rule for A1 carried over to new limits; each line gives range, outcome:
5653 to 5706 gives 20.8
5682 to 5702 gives 21.3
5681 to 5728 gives 21.6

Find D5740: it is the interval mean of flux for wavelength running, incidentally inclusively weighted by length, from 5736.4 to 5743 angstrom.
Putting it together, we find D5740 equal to 22.5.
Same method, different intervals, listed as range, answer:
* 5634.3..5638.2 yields 19.7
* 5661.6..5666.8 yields 20.7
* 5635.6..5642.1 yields 19.4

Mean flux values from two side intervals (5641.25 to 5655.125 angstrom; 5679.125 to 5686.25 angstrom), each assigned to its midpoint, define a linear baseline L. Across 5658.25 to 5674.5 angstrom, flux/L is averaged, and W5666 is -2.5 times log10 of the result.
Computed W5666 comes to 0.09 mag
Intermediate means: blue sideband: 21.6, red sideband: 22.2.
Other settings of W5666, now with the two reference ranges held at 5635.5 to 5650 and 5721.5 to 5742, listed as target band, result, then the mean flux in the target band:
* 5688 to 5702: 0.022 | 21.3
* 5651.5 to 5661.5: 0.013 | 20.8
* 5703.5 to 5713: 0.045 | 21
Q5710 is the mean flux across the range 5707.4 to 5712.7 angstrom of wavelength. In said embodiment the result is 20.5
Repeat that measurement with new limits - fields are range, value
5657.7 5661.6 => 20.6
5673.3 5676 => 19.6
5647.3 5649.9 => 24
